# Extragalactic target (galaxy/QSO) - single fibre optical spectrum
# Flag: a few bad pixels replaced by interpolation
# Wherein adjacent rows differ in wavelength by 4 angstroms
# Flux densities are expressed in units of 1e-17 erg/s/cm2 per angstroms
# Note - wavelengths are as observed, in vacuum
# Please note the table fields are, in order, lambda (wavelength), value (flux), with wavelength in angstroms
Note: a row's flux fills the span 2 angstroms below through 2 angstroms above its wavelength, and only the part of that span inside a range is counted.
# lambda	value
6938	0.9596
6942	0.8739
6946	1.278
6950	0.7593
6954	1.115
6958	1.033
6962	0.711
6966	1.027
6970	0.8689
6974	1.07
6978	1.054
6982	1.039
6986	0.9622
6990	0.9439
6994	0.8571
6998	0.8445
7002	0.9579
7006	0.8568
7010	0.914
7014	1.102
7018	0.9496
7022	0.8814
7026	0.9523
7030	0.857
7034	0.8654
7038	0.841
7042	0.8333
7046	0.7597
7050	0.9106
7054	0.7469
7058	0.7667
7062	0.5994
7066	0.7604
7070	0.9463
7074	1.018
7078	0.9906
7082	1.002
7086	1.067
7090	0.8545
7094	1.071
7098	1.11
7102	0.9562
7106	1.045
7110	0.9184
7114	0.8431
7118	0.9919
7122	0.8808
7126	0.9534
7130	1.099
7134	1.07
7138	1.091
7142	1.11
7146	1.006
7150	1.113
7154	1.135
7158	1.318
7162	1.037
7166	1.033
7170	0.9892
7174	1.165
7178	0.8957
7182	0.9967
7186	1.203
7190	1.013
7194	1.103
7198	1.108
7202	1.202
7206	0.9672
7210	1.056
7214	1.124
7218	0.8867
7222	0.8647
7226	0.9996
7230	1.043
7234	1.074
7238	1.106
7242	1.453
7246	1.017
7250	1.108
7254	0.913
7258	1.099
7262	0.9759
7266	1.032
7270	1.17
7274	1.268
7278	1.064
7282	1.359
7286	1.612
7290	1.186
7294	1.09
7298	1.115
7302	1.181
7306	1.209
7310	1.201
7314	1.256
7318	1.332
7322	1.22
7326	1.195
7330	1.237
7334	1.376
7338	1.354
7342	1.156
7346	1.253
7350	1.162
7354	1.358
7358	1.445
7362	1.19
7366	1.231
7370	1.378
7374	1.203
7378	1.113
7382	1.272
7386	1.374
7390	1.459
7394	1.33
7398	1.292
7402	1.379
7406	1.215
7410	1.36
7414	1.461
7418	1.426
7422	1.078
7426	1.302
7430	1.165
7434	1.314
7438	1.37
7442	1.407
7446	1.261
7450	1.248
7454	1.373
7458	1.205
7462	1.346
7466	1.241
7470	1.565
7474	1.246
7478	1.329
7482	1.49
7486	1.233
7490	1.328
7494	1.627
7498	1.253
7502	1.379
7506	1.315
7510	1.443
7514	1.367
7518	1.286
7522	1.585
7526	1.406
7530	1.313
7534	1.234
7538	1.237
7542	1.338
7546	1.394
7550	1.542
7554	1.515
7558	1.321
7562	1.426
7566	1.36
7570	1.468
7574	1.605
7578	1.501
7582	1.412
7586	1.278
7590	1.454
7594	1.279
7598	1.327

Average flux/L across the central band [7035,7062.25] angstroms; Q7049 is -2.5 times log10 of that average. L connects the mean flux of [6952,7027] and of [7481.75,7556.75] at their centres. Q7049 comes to 0.25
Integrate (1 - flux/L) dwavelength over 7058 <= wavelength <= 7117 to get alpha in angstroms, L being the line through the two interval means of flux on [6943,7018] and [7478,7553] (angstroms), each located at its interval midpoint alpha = 6.3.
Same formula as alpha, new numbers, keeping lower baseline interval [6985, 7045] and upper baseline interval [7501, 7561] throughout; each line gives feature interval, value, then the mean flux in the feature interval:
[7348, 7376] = -1.3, 1.28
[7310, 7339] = -2.0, 1.27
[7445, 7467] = 0.5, 1.28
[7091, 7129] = 0.6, 0.975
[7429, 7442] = -0.2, 1.31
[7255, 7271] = 1.1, 1.05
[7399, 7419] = -1.5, 1.36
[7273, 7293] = -2.4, 1.29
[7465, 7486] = -0.6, 1.37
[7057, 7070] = 2.9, 0.741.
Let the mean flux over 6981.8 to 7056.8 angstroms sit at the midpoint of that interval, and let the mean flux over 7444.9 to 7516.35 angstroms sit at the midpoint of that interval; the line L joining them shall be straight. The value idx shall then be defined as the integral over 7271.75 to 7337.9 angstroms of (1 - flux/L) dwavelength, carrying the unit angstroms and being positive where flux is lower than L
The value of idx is -4.05 angstroms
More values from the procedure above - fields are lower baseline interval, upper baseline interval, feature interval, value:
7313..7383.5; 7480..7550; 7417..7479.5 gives 1.20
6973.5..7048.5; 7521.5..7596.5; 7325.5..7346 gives -1.08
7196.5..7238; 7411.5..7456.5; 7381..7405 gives -1.75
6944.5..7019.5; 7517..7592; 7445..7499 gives 0.01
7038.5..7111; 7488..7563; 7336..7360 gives -1.84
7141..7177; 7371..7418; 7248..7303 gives 2.39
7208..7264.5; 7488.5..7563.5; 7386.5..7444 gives -3.21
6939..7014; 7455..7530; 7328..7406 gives -1.40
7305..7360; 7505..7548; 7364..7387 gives 0.57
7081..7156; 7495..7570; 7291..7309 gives 0.34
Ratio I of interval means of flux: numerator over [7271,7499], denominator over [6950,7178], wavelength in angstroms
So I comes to 1.35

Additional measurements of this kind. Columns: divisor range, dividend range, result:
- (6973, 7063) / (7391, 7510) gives 1.49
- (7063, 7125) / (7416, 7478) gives 1.36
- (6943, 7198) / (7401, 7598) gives 1.40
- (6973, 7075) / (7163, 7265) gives 1.18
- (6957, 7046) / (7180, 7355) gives 1.25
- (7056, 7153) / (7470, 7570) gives 1.42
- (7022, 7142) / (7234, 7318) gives 1.27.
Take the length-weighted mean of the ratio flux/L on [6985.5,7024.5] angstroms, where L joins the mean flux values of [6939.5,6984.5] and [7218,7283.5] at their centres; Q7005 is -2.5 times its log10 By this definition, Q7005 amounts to 0.083 mag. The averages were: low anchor 0.984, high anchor 1.09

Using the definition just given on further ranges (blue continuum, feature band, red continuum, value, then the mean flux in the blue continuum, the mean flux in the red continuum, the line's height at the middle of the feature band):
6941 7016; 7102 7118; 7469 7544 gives 0.13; 0.963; 1.36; 1.06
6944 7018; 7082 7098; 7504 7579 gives 0.04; 0.966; 1.4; 1.05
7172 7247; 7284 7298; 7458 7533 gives -0.10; 1.07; 1.37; 1.15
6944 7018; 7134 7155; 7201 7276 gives -0.06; 0.966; 1.07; 1.03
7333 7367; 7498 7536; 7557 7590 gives 0.02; 1.28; 1.43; 1.39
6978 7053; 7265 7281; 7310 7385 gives 0.03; 0.909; 1.26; 1.18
